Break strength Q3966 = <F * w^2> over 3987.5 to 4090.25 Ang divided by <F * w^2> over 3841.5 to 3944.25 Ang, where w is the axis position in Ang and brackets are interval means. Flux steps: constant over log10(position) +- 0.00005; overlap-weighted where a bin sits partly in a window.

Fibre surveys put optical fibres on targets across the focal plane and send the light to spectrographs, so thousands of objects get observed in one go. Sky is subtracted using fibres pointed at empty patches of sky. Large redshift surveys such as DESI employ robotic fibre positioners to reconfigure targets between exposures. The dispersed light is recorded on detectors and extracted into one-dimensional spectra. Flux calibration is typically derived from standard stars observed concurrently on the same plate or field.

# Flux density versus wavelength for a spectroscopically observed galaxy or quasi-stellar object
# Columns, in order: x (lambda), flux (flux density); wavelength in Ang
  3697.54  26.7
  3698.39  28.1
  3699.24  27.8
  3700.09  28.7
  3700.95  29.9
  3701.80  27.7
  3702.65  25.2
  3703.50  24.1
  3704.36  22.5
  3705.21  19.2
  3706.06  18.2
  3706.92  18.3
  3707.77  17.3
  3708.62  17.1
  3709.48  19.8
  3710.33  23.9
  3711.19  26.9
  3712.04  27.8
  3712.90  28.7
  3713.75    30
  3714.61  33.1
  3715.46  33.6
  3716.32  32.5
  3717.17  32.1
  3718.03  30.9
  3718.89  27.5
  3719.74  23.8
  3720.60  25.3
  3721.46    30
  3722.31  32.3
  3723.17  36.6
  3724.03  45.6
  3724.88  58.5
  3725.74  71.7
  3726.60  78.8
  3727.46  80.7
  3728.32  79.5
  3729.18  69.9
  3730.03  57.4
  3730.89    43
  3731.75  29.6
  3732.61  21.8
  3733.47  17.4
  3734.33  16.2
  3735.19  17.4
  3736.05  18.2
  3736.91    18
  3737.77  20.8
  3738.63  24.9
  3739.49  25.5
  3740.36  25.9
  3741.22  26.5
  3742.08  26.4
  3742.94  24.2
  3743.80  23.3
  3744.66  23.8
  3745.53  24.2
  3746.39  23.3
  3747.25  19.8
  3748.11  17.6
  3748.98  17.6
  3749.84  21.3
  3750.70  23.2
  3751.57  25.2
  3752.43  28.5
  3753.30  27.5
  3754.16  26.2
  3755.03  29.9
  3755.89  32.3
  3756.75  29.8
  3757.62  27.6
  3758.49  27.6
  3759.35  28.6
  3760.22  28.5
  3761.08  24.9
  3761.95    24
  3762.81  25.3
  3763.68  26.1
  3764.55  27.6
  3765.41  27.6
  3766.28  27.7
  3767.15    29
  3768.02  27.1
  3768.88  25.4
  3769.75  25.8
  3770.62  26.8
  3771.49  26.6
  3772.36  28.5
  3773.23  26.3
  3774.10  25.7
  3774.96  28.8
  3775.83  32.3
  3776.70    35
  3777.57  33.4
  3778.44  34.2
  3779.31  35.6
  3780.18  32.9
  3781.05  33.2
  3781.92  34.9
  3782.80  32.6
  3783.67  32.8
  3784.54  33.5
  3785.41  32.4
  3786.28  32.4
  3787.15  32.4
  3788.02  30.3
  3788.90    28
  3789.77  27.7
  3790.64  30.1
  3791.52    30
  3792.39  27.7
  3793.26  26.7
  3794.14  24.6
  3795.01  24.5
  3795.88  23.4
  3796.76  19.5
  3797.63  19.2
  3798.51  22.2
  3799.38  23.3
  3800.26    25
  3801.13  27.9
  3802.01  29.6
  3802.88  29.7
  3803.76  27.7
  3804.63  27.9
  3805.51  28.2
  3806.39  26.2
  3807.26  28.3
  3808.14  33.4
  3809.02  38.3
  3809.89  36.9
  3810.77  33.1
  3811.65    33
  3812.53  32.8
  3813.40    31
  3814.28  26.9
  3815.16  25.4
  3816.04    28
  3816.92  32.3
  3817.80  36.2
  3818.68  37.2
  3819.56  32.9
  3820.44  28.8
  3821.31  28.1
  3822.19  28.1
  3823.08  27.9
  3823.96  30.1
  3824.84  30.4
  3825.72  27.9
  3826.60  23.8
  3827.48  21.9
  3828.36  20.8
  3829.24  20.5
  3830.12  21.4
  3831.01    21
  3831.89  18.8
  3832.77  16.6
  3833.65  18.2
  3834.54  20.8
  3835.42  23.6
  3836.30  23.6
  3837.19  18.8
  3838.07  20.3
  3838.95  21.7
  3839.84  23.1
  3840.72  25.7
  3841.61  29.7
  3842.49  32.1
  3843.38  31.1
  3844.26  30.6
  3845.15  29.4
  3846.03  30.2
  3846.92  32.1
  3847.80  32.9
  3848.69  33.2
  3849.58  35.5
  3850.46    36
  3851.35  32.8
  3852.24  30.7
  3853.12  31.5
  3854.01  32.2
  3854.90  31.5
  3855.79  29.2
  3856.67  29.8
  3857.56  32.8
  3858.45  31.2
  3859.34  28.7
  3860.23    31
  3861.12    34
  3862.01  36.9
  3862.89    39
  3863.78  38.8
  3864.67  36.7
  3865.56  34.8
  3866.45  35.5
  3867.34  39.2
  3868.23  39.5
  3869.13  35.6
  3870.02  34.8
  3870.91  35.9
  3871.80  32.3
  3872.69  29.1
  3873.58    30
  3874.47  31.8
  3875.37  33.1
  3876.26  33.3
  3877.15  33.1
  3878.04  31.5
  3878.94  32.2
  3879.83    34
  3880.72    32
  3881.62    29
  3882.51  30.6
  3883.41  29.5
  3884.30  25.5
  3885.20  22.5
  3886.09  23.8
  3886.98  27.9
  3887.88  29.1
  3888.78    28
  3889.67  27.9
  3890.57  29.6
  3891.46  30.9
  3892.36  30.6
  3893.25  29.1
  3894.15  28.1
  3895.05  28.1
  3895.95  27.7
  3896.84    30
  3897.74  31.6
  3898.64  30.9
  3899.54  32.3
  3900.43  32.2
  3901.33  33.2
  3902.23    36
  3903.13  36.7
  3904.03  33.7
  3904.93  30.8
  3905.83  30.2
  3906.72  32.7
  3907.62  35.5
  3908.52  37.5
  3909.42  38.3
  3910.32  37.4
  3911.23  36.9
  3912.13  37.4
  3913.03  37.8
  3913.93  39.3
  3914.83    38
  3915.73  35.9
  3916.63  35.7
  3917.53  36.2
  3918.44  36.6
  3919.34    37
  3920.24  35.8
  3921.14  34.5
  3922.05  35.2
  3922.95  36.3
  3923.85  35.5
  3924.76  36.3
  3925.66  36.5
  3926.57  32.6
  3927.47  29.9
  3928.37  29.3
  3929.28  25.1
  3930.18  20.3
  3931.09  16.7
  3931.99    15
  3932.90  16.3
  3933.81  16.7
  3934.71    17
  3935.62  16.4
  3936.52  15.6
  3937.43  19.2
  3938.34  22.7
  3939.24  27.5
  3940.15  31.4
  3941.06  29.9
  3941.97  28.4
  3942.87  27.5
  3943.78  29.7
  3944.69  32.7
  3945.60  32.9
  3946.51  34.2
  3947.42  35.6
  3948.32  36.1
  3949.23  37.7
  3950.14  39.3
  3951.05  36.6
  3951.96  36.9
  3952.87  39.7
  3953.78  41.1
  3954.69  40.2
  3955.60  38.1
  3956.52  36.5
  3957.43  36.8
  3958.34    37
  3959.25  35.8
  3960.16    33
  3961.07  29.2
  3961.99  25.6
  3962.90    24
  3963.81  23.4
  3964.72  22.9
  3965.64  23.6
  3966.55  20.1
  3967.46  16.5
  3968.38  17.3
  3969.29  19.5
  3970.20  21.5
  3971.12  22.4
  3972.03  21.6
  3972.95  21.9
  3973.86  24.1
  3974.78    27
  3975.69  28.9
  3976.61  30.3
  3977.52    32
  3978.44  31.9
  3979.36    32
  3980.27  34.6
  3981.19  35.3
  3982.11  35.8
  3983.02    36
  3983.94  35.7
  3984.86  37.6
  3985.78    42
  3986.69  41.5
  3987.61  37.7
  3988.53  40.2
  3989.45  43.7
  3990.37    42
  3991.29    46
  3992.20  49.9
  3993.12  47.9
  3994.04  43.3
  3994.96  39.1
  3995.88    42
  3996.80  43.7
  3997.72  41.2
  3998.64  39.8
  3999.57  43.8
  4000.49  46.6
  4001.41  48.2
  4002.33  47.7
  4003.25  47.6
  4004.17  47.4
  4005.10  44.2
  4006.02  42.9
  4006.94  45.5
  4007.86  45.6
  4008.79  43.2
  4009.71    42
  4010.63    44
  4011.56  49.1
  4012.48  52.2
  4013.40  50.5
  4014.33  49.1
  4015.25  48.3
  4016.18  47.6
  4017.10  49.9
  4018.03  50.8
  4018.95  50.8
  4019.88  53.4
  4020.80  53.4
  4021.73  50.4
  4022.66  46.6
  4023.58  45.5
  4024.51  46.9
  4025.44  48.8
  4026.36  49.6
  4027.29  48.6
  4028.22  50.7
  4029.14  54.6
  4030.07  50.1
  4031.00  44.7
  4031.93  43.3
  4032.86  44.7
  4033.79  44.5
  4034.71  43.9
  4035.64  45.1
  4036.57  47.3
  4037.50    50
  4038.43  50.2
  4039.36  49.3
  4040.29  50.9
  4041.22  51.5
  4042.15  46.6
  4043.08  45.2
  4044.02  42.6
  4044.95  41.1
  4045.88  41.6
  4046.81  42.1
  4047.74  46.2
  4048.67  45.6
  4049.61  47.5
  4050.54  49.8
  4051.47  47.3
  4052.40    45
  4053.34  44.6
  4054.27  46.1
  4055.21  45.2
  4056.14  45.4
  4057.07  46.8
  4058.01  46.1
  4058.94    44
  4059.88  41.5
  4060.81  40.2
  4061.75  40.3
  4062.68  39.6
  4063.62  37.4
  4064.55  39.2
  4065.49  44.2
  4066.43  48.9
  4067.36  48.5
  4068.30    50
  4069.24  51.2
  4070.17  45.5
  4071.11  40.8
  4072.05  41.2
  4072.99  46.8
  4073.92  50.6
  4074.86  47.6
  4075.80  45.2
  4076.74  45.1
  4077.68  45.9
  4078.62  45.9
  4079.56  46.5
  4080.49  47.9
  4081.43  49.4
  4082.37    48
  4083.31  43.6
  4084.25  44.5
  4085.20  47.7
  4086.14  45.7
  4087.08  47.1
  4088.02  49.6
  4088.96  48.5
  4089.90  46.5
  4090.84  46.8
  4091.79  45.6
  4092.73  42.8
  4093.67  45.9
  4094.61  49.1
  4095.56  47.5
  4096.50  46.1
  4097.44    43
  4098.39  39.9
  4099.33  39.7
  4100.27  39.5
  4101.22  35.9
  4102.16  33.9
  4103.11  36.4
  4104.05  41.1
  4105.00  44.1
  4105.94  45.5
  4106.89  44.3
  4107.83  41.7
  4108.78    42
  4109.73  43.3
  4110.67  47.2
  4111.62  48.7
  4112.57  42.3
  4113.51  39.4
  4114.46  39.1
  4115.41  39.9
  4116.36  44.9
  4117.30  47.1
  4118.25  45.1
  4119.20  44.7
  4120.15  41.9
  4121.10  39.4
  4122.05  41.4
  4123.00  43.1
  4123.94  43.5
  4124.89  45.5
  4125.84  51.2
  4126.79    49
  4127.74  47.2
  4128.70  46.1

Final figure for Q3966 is 1.59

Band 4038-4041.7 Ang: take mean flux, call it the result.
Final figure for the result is 50.5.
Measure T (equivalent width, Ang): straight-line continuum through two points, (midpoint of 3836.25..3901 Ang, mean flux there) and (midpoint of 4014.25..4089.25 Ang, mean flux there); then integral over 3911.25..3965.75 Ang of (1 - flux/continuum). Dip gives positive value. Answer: 8.48 Ang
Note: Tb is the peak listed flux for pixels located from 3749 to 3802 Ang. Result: 35.6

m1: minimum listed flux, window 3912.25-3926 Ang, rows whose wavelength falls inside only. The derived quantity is 34.5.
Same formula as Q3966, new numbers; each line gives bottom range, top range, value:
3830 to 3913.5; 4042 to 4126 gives 1.60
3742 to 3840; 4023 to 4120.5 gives 1.91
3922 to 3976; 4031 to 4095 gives 1.72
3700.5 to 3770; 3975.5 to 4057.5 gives 1.74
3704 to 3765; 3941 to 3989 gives 1.18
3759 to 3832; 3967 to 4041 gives 1.64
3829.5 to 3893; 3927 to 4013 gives 1.19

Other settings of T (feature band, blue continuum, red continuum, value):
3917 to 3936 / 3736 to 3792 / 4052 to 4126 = 3.93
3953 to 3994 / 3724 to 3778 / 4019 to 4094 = 9.47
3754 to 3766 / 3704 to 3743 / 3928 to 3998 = 1.83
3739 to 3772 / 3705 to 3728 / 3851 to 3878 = 8.15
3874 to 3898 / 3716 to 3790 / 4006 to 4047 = 5.81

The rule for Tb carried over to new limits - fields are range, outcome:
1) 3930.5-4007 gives 49.9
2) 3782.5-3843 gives 38.3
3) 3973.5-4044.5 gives 54.6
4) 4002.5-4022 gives 53.4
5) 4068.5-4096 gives 51.2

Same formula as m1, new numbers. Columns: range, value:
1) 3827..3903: 16.6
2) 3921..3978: 15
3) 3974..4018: 27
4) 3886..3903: 23.8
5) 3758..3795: 24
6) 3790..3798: 19.2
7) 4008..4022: 42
